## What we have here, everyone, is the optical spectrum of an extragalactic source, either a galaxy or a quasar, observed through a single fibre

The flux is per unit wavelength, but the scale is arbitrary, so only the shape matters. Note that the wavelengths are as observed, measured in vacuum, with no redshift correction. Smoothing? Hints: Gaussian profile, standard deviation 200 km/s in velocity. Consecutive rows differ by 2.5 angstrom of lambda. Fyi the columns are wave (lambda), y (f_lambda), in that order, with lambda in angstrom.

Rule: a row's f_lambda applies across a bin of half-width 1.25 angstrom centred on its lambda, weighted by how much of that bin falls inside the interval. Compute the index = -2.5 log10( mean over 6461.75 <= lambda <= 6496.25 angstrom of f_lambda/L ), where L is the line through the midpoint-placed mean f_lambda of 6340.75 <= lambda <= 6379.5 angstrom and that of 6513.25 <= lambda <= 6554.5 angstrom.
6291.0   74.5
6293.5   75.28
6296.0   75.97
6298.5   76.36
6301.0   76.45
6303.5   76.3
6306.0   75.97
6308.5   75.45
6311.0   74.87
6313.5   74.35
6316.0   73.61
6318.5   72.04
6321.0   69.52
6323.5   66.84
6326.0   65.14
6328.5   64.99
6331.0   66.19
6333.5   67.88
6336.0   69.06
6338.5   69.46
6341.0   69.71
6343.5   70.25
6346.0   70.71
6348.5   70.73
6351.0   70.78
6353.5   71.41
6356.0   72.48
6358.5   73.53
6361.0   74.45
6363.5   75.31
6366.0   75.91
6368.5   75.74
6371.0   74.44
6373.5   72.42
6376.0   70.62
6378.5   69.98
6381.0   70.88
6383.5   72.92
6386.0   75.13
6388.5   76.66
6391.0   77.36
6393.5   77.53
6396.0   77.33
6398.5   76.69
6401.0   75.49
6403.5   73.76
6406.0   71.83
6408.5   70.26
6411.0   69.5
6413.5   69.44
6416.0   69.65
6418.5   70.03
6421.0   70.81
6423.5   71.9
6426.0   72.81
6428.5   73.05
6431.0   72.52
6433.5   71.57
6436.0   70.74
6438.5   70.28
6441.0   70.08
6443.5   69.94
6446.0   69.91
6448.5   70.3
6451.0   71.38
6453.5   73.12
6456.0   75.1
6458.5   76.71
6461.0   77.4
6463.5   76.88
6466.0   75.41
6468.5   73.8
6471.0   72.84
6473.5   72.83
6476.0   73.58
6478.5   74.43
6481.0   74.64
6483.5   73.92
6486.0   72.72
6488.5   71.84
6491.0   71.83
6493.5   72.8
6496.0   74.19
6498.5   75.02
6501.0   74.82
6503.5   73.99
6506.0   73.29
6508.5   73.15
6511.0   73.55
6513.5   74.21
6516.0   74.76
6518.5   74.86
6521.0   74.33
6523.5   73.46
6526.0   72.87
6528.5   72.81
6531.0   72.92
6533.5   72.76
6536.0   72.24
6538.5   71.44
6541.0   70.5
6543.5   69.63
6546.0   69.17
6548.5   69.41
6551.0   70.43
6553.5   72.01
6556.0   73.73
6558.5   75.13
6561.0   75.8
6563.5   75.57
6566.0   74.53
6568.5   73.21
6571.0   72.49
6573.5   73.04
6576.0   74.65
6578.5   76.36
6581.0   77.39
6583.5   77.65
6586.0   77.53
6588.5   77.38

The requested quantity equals -0.022 mag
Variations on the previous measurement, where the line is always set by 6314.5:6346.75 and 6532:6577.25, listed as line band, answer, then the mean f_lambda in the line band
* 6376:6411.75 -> -0.06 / 73.9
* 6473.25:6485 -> -0.04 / 73.9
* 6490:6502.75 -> -0.03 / 73.8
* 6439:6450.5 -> 0.01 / 70.2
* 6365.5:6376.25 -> -0.07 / 74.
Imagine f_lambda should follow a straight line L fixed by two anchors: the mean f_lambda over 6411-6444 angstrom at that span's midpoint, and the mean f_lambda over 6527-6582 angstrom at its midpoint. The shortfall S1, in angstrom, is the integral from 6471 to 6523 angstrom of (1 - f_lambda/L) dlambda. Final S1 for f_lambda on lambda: -1.2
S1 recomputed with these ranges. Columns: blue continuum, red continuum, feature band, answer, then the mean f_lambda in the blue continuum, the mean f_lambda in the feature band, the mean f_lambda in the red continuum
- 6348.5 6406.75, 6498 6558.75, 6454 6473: -0.5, 74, 75.3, 72.8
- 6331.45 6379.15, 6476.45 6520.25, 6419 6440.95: 0.4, 71.8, 71.6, 73.8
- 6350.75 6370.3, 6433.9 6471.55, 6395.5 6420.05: 0.4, 73.9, 72.2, 72.9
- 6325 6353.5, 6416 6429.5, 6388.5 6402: -1.2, 68.8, 76.9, 71.5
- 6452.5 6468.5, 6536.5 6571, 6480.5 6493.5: 0.3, 75.7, 72.9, 72.4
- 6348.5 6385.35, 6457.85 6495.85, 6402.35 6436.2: 1.0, 72.9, 71.3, 74.1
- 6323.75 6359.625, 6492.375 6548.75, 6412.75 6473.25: -0.8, 69.4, 72.4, 72.9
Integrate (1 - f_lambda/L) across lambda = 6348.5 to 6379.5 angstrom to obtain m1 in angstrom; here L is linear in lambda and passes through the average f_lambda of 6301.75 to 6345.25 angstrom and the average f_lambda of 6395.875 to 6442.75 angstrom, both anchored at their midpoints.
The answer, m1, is -0.8 angstrom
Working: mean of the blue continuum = 70.8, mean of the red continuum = 71.8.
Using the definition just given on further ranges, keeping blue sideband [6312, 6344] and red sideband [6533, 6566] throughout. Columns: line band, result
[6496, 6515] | -0.6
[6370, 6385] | -0.4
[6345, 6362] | -0.6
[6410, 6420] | 0.1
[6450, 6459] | -0.4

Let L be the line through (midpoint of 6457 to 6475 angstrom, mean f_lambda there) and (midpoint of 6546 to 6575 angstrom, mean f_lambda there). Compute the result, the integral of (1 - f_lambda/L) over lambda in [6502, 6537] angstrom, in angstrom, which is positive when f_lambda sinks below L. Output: 0.2 angstrom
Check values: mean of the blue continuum 75.1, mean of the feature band 73.5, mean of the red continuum 73.1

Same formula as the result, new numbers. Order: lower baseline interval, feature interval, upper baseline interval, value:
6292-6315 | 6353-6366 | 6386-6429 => 0.1 angstrom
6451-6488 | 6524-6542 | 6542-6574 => 0.2 angstrom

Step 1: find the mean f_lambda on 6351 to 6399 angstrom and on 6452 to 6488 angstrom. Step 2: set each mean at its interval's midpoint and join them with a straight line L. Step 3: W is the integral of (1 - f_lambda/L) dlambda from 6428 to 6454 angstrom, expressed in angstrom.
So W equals 1.1 angstrom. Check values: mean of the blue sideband 74.1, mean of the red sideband 74.4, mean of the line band 71.1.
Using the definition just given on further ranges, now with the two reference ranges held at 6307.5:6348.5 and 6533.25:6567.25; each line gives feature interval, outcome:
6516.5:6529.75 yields -0.3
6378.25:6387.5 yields -0.3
